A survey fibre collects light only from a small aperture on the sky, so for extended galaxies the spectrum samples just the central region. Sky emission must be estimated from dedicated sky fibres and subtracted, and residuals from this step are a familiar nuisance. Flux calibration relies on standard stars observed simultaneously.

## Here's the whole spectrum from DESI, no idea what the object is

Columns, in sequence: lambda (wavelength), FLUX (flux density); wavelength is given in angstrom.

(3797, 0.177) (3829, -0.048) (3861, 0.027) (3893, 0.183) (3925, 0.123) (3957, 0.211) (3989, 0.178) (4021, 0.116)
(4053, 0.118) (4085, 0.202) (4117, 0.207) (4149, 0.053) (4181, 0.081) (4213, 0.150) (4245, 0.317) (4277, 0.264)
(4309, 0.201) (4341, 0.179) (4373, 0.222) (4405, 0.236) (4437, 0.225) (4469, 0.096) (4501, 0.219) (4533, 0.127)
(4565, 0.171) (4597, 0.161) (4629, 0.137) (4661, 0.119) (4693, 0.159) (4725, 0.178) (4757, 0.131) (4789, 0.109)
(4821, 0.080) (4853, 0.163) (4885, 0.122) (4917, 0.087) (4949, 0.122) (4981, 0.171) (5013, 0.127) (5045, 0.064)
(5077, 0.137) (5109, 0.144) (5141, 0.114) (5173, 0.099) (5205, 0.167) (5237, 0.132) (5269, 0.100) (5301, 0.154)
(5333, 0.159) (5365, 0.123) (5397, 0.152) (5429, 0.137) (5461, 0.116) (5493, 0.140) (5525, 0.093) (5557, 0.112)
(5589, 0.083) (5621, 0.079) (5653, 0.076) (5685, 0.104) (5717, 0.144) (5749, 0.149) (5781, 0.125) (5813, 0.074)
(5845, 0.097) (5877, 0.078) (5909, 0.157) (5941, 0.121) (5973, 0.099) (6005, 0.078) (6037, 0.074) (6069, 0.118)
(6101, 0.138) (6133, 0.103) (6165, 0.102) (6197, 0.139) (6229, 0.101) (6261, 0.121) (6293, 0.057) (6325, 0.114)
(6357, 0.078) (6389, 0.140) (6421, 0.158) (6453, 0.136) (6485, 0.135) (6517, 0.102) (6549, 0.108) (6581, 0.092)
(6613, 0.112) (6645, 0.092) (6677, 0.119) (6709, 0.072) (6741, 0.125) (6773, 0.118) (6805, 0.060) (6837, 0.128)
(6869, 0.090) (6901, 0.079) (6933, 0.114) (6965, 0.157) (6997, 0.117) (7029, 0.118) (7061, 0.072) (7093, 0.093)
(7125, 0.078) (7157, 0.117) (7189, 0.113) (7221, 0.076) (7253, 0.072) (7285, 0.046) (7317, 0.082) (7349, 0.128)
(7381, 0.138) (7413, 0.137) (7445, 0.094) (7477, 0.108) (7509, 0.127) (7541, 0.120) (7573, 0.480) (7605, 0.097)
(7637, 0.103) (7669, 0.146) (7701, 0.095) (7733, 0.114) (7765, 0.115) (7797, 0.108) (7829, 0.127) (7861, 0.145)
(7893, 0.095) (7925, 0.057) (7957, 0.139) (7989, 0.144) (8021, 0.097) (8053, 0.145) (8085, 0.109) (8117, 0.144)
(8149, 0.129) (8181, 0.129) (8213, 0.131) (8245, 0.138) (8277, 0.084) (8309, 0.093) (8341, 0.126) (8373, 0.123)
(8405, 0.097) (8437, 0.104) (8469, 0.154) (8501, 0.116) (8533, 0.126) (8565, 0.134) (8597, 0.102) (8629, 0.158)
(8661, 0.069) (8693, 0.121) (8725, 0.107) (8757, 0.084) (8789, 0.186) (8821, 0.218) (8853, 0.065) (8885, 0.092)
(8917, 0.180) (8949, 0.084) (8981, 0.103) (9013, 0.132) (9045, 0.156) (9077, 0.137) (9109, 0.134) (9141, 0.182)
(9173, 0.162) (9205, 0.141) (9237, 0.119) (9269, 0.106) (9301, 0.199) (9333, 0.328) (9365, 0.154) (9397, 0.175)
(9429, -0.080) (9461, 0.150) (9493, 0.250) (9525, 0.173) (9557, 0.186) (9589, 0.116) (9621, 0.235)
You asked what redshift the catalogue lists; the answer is 1.03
